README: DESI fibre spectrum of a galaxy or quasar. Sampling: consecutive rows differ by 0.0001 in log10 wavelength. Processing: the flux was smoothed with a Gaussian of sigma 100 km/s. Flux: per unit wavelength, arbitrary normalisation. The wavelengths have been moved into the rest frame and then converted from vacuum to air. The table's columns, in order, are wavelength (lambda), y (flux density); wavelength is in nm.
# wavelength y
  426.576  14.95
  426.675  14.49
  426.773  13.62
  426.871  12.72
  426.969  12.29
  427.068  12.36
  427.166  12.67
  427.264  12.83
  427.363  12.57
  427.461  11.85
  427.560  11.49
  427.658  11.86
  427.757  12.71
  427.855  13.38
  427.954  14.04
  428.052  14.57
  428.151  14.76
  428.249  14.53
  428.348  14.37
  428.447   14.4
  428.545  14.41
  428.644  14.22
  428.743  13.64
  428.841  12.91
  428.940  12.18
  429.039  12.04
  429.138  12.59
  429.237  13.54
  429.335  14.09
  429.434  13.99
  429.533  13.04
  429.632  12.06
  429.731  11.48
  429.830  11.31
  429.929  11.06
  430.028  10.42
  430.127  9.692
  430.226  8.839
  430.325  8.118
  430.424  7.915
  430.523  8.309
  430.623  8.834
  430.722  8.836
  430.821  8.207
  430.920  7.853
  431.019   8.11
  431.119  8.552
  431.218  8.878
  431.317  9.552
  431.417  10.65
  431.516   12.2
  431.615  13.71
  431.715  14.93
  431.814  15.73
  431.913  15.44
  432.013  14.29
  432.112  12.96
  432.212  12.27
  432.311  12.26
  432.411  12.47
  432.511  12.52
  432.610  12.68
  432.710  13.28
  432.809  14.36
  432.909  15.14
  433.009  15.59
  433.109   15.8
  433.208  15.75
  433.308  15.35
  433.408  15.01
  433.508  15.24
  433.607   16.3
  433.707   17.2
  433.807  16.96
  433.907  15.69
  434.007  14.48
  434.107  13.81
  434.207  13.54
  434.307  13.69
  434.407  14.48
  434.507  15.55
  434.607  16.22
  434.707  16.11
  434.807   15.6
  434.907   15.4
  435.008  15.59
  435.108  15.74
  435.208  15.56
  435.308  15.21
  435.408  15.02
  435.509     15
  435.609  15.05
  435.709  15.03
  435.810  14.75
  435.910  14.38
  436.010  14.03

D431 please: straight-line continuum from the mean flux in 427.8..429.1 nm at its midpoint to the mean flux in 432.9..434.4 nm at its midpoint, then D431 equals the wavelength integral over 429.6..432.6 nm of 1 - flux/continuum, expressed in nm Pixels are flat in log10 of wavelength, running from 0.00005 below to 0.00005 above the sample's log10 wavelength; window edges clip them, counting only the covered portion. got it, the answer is 0.75 nm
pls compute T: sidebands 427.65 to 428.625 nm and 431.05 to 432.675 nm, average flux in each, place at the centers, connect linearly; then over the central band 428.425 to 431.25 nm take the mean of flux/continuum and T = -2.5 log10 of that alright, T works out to 0.21 mag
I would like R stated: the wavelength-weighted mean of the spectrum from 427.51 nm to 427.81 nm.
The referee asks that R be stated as 12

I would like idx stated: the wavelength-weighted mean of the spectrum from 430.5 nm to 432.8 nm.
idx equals 11.5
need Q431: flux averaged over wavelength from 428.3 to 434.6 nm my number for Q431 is 12.8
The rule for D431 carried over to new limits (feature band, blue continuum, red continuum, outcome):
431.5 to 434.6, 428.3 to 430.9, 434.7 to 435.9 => -0.17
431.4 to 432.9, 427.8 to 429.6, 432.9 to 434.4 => 0.14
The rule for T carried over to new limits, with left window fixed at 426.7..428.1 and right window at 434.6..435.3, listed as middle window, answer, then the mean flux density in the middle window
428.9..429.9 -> 0.08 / 12.6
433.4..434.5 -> 0.01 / 15.1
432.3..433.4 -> 0.05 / 14.2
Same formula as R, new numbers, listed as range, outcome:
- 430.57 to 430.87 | 8.61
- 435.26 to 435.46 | 15.1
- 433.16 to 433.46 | 15.3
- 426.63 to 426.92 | 13.6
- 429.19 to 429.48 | 13.9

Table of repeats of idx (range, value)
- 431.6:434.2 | 14.6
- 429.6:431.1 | 9.35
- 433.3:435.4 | 15.4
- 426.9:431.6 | 11.7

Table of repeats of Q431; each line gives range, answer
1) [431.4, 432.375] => 13.5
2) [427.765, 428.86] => 14.1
